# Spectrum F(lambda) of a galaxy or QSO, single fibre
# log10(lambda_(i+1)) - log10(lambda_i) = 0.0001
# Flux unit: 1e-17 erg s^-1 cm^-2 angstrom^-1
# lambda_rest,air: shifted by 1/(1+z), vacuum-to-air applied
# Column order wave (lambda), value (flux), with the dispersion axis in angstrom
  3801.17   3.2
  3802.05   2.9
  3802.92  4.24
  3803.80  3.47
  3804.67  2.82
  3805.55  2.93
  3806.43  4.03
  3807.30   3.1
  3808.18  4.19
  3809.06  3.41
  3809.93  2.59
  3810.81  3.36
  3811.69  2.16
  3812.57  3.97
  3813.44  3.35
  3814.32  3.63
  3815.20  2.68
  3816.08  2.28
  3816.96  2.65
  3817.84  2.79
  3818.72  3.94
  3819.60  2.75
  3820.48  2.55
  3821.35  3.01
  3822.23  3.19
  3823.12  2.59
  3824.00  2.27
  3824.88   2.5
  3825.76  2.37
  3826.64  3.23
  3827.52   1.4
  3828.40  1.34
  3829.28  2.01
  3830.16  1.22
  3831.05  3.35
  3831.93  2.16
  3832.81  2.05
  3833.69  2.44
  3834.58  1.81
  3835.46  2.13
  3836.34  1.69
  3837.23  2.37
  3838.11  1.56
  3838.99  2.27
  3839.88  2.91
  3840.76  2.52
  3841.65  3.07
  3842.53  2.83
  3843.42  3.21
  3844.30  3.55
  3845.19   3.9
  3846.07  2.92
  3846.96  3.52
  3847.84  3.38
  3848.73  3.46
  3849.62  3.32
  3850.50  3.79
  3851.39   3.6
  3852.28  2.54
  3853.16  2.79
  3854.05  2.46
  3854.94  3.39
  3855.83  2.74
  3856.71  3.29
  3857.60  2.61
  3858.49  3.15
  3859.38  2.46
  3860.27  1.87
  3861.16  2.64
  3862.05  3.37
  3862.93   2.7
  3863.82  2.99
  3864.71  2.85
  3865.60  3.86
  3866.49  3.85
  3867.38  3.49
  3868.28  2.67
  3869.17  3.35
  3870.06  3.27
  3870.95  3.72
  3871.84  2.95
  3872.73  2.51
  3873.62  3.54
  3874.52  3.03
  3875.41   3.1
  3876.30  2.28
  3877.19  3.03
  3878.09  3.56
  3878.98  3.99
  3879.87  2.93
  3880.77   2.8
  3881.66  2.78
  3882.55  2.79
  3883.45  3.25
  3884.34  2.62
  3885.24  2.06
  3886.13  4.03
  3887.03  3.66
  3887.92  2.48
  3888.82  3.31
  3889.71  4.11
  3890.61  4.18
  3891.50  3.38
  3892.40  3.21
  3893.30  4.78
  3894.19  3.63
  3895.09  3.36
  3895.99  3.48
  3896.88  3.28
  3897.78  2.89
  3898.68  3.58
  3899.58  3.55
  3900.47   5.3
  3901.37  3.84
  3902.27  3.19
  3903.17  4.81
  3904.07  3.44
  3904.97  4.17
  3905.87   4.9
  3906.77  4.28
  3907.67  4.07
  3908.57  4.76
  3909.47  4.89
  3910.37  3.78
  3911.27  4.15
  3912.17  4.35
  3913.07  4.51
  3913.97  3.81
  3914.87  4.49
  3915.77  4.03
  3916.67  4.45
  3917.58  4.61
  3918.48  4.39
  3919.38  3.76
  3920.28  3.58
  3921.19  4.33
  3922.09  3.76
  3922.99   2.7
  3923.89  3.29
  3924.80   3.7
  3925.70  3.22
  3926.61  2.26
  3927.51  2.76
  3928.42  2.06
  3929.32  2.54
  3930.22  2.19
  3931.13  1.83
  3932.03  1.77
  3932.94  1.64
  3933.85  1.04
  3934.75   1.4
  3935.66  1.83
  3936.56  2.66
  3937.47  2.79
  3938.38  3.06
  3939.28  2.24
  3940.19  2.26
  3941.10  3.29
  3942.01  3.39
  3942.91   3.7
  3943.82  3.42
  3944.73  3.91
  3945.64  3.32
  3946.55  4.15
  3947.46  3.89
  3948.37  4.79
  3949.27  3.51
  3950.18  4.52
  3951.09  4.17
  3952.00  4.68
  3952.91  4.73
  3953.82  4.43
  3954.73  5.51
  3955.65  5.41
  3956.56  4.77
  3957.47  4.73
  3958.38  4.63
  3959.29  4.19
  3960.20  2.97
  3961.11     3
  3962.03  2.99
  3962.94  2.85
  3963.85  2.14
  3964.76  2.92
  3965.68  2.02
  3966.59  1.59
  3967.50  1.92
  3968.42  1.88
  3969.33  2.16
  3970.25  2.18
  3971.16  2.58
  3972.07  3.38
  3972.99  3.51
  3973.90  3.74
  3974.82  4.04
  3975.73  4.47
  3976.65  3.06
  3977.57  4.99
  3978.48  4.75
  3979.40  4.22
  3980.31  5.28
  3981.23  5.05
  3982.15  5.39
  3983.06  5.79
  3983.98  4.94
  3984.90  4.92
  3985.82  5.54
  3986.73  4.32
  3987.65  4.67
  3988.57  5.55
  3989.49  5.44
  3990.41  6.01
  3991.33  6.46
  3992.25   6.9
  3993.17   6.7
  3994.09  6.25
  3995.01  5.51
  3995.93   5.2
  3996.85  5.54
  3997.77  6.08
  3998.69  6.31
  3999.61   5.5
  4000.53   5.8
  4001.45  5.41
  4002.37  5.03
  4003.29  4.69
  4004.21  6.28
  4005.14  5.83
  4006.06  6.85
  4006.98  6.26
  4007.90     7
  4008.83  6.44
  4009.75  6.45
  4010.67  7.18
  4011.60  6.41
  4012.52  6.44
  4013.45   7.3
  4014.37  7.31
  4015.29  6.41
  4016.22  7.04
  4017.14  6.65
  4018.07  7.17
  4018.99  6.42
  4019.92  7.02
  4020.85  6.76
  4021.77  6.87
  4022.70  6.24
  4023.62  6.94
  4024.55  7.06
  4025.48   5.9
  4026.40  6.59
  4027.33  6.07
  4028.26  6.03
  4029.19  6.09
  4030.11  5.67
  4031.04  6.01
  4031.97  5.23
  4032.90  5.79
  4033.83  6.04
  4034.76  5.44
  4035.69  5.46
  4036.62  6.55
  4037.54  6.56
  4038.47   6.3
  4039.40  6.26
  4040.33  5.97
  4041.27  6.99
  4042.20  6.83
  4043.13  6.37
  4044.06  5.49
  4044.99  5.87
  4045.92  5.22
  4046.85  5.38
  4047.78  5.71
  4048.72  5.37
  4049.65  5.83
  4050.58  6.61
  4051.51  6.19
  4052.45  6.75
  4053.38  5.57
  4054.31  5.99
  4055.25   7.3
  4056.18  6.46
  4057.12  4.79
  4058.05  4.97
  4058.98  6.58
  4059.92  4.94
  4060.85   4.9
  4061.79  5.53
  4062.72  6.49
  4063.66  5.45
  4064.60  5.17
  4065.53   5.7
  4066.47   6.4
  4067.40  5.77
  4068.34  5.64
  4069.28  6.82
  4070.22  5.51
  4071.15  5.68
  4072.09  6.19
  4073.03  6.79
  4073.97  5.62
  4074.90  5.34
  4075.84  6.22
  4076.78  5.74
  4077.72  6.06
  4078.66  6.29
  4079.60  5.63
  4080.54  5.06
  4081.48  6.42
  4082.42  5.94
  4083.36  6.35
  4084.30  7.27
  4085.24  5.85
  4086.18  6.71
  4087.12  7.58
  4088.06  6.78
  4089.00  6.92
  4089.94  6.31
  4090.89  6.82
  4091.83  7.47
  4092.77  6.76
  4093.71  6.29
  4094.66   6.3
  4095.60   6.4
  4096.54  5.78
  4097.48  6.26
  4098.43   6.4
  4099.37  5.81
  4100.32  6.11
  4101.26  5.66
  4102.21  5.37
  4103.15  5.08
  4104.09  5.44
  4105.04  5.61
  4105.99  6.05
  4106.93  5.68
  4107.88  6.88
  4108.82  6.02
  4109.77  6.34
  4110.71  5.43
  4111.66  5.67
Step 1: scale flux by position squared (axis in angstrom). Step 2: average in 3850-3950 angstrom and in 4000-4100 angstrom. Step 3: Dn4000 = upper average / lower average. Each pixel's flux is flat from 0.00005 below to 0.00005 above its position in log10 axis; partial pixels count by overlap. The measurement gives 2.0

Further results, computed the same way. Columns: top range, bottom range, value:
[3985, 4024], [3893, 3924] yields 1.62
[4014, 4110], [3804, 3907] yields 2.21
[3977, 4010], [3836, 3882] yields 2.00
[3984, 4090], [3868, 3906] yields 1.92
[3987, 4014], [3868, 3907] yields 1.86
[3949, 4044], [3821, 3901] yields 1.90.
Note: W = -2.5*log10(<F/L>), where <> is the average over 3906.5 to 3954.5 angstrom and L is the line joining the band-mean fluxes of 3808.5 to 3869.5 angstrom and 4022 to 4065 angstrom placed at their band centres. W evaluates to 0.21 mag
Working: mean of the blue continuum 2.82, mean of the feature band 3.46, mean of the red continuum 5.98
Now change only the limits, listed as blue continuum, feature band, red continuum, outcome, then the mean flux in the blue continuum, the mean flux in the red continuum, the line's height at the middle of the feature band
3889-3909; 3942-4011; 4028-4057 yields 0.108 mag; 3.91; 6.03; 5.05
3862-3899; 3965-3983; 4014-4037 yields 0.437 mag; 3.25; 6.34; 5.25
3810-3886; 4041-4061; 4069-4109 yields -0.053 mag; 2.86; 6.17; 5.65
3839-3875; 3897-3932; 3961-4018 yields 0.053 mag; 3.09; 5.01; 3.92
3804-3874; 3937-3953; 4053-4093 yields 0.194 mag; 2.88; 6.09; 4.33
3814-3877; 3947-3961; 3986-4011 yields 0.133 mag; 2.81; 5.9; 5.01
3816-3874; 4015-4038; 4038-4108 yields -0.175 mag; 2.81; 6.05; 5.39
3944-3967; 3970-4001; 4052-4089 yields -0.137 mag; 3.83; 6.02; 4.4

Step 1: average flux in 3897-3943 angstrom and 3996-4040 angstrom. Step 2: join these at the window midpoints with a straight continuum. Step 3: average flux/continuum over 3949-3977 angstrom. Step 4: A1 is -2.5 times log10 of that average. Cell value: 0.29 mag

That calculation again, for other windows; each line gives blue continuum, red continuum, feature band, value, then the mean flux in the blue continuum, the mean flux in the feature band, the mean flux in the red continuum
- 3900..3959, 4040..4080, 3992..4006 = -0.196 mag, 3.66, 5.82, 5.91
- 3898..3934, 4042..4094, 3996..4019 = -0.230 mag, 3.61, 6.29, 6.06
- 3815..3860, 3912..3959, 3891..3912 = -0.219 mag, 2.7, 3.95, 3.5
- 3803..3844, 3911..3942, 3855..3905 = -0.126 mag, 2.71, 3.28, 3.08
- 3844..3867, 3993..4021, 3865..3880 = 0.071 mag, 3.11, 3.24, 6.29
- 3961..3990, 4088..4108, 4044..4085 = -0.072 mag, 3.8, 5.89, 6.16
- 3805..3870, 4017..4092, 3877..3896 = 0.082 mag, 2.86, 3.34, 6.12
